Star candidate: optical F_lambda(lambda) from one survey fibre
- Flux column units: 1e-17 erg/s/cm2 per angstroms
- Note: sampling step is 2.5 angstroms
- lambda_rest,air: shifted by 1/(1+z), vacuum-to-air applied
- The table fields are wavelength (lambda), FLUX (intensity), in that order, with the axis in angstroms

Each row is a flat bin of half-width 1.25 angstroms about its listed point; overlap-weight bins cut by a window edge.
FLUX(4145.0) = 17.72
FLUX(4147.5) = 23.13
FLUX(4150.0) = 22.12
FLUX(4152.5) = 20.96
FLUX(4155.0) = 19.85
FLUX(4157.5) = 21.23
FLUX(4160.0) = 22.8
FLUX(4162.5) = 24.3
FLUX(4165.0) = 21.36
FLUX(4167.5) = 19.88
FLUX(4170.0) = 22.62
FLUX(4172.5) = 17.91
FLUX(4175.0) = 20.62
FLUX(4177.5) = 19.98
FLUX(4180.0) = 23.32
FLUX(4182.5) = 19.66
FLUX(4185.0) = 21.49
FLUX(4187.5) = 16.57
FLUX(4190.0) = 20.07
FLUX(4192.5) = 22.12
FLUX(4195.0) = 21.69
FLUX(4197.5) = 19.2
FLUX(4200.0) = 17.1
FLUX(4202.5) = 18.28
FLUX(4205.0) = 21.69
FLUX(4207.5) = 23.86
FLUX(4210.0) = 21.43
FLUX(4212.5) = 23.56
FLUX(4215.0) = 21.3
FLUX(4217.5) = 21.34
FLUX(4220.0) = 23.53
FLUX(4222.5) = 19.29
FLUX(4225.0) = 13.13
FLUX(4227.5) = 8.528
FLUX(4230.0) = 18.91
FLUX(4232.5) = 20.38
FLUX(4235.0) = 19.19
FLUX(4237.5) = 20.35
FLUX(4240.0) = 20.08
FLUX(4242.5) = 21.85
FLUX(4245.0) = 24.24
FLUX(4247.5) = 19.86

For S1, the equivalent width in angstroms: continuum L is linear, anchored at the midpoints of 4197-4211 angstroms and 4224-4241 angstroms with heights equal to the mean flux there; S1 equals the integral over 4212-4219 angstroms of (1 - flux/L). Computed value -1.1 angstroms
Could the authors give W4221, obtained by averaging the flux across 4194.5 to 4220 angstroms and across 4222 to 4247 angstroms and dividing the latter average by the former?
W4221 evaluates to 0.9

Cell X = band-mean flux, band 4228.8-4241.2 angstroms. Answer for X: 19.8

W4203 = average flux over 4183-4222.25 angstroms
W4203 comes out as 20.8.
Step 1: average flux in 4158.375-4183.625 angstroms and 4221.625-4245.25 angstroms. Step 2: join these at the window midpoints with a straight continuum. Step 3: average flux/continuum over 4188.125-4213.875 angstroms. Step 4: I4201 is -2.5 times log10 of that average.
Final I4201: -0.05 mag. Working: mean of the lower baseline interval 21.3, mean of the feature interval 20.8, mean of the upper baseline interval 18.3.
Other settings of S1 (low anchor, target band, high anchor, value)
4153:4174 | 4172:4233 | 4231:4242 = 2.42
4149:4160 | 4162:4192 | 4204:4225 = 1.01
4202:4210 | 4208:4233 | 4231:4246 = 2.42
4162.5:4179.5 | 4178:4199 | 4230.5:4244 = 0.24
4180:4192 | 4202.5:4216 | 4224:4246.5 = -1.86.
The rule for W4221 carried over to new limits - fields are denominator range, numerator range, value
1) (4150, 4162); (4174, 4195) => 0.96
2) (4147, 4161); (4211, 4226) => 0.95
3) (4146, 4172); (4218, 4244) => 0.86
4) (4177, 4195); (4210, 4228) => 0.94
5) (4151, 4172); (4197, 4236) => 0.90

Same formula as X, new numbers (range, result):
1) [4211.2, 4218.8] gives 22.1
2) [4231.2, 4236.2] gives 19.8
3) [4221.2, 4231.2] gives 15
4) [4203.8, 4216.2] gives 22.4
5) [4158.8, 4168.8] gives 22.1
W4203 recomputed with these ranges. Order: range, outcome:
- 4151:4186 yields 21.1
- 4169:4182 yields 20.8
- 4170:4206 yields 20.1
